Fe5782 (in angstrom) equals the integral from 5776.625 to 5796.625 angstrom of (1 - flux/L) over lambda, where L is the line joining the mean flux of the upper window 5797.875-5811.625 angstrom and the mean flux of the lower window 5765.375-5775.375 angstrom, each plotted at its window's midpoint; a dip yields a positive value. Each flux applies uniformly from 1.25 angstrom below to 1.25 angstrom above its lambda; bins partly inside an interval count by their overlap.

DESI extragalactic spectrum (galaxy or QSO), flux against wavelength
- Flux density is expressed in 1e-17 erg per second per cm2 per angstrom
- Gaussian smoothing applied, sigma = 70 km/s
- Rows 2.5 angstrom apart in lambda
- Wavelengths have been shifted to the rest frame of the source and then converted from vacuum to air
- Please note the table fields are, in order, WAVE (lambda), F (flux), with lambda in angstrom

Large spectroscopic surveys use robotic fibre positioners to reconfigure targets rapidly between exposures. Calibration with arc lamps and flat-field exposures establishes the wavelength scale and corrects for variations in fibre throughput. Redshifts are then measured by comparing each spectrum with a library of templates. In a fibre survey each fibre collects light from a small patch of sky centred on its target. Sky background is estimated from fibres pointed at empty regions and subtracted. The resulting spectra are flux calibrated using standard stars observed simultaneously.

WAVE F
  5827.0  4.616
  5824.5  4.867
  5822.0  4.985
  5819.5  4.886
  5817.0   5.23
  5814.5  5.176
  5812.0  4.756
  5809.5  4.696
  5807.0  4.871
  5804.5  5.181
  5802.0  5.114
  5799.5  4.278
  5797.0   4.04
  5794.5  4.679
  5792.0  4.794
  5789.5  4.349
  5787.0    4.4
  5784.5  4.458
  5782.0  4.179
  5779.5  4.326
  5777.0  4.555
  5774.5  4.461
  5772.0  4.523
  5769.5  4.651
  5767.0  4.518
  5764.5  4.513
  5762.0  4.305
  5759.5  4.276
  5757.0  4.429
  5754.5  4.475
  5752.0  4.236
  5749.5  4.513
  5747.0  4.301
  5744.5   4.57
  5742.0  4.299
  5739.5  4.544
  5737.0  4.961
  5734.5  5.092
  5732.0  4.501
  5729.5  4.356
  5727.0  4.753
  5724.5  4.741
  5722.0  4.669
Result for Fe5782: 0.9 angstrom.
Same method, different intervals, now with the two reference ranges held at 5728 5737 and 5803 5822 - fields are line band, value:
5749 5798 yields 4.08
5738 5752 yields 0.90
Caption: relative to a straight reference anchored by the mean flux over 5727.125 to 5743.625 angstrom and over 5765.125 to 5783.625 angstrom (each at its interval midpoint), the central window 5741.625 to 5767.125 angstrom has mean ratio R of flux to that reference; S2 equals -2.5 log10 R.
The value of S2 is 0.04 mag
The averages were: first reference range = 4.63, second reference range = 4.46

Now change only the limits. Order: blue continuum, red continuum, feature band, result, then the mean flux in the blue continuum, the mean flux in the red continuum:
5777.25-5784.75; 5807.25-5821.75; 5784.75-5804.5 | 0.01 mag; 4.33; 4.95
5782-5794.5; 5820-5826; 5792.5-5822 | -0.02 mag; 4.49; 4.91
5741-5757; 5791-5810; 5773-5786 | 0.04 mag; 4.4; 4.71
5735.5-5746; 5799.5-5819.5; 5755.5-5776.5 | 0.06 mag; 4.6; 4.95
